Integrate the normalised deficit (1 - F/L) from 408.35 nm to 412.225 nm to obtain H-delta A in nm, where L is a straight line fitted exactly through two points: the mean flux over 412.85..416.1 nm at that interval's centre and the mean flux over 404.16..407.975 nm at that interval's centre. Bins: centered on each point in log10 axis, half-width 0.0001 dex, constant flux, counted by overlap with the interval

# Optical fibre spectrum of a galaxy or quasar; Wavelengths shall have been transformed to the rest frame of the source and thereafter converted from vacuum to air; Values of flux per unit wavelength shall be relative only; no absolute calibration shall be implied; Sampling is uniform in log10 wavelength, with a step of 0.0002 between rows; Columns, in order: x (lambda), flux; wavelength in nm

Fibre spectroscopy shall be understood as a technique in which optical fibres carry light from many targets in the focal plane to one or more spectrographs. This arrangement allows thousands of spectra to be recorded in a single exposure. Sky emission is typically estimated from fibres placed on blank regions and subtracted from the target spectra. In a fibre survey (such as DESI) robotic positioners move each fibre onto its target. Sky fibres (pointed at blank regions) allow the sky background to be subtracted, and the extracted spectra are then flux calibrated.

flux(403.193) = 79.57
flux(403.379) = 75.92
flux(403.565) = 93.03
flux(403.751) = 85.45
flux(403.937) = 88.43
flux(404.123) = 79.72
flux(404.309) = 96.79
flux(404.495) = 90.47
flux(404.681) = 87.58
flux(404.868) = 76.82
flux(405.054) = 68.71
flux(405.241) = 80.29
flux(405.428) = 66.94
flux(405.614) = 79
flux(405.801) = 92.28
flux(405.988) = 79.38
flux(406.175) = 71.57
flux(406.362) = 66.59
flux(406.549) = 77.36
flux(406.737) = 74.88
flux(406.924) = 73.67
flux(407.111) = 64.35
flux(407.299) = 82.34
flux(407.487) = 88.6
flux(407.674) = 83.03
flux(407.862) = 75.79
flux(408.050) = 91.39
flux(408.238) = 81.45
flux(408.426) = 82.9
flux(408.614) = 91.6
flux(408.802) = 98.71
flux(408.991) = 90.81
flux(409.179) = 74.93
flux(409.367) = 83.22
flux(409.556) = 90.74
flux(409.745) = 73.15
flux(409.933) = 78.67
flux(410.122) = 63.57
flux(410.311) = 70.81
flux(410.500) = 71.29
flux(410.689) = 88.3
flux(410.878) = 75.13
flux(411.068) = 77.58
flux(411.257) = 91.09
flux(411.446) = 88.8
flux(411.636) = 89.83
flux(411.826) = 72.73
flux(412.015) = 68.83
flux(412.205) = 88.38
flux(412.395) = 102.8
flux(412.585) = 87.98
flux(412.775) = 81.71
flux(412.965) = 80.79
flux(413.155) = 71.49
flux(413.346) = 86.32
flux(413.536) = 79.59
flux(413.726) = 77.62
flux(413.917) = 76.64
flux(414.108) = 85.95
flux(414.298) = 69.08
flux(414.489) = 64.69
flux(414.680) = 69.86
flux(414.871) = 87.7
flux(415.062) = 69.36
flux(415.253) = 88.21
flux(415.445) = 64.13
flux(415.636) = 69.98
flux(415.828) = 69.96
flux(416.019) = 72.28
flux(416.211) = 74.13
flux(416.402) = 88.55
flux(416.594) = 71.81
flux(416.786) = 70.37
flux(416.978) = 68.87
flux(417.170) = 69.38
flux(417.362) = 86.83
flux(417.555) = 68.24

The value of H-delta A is -0.21 nm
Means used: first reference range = 78.9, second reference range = 75.6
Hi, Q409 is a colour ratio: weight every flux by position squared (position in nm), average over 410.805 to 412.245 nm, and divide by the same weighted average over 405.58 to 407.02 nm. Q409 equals 1.1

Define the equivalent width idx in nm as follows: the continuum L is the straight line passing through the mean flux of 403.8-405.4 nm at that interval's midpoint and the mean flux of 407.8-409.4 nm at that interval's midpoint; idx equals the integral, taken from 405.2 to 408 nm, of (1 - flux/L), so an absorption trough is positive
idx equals 0.24 nm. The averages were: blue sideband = 83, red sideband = 86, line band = 77.2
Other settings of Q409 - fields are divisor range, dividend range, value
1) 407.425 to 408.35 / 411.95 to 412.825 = 1.06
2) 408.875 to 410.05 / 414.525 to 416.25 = 0.93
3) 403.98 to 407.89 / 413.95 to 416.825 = 0.99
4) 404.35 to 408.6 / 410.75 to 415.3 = 1.05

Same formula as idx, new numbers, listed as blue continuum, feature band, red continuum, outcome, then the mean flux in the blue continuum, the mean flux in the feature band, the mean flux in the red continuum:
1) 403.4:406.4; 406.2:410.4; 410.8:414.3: 0.102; 81.6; 79.8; 82.1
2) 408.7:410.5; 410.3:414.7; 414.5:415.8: -0.192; 80.1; 80.2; 73.9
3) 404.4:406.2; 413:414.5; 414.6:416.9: -0.032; 79.6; 77.3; 74.7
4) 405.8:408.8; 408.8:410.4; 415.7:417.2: -0.023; 80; 79.5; 73.3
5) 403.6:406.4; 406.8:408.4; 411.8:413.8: 0.027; 81.2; 80.1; 82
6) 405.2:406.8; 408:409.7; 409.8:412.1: -0.208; 76.4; 86.8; 78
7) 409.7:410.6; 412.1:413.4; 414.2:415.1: -0.242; 71.6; 85.4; 72.4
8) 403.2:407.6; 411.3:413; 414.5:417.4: -0.193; 80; 85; 74.2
